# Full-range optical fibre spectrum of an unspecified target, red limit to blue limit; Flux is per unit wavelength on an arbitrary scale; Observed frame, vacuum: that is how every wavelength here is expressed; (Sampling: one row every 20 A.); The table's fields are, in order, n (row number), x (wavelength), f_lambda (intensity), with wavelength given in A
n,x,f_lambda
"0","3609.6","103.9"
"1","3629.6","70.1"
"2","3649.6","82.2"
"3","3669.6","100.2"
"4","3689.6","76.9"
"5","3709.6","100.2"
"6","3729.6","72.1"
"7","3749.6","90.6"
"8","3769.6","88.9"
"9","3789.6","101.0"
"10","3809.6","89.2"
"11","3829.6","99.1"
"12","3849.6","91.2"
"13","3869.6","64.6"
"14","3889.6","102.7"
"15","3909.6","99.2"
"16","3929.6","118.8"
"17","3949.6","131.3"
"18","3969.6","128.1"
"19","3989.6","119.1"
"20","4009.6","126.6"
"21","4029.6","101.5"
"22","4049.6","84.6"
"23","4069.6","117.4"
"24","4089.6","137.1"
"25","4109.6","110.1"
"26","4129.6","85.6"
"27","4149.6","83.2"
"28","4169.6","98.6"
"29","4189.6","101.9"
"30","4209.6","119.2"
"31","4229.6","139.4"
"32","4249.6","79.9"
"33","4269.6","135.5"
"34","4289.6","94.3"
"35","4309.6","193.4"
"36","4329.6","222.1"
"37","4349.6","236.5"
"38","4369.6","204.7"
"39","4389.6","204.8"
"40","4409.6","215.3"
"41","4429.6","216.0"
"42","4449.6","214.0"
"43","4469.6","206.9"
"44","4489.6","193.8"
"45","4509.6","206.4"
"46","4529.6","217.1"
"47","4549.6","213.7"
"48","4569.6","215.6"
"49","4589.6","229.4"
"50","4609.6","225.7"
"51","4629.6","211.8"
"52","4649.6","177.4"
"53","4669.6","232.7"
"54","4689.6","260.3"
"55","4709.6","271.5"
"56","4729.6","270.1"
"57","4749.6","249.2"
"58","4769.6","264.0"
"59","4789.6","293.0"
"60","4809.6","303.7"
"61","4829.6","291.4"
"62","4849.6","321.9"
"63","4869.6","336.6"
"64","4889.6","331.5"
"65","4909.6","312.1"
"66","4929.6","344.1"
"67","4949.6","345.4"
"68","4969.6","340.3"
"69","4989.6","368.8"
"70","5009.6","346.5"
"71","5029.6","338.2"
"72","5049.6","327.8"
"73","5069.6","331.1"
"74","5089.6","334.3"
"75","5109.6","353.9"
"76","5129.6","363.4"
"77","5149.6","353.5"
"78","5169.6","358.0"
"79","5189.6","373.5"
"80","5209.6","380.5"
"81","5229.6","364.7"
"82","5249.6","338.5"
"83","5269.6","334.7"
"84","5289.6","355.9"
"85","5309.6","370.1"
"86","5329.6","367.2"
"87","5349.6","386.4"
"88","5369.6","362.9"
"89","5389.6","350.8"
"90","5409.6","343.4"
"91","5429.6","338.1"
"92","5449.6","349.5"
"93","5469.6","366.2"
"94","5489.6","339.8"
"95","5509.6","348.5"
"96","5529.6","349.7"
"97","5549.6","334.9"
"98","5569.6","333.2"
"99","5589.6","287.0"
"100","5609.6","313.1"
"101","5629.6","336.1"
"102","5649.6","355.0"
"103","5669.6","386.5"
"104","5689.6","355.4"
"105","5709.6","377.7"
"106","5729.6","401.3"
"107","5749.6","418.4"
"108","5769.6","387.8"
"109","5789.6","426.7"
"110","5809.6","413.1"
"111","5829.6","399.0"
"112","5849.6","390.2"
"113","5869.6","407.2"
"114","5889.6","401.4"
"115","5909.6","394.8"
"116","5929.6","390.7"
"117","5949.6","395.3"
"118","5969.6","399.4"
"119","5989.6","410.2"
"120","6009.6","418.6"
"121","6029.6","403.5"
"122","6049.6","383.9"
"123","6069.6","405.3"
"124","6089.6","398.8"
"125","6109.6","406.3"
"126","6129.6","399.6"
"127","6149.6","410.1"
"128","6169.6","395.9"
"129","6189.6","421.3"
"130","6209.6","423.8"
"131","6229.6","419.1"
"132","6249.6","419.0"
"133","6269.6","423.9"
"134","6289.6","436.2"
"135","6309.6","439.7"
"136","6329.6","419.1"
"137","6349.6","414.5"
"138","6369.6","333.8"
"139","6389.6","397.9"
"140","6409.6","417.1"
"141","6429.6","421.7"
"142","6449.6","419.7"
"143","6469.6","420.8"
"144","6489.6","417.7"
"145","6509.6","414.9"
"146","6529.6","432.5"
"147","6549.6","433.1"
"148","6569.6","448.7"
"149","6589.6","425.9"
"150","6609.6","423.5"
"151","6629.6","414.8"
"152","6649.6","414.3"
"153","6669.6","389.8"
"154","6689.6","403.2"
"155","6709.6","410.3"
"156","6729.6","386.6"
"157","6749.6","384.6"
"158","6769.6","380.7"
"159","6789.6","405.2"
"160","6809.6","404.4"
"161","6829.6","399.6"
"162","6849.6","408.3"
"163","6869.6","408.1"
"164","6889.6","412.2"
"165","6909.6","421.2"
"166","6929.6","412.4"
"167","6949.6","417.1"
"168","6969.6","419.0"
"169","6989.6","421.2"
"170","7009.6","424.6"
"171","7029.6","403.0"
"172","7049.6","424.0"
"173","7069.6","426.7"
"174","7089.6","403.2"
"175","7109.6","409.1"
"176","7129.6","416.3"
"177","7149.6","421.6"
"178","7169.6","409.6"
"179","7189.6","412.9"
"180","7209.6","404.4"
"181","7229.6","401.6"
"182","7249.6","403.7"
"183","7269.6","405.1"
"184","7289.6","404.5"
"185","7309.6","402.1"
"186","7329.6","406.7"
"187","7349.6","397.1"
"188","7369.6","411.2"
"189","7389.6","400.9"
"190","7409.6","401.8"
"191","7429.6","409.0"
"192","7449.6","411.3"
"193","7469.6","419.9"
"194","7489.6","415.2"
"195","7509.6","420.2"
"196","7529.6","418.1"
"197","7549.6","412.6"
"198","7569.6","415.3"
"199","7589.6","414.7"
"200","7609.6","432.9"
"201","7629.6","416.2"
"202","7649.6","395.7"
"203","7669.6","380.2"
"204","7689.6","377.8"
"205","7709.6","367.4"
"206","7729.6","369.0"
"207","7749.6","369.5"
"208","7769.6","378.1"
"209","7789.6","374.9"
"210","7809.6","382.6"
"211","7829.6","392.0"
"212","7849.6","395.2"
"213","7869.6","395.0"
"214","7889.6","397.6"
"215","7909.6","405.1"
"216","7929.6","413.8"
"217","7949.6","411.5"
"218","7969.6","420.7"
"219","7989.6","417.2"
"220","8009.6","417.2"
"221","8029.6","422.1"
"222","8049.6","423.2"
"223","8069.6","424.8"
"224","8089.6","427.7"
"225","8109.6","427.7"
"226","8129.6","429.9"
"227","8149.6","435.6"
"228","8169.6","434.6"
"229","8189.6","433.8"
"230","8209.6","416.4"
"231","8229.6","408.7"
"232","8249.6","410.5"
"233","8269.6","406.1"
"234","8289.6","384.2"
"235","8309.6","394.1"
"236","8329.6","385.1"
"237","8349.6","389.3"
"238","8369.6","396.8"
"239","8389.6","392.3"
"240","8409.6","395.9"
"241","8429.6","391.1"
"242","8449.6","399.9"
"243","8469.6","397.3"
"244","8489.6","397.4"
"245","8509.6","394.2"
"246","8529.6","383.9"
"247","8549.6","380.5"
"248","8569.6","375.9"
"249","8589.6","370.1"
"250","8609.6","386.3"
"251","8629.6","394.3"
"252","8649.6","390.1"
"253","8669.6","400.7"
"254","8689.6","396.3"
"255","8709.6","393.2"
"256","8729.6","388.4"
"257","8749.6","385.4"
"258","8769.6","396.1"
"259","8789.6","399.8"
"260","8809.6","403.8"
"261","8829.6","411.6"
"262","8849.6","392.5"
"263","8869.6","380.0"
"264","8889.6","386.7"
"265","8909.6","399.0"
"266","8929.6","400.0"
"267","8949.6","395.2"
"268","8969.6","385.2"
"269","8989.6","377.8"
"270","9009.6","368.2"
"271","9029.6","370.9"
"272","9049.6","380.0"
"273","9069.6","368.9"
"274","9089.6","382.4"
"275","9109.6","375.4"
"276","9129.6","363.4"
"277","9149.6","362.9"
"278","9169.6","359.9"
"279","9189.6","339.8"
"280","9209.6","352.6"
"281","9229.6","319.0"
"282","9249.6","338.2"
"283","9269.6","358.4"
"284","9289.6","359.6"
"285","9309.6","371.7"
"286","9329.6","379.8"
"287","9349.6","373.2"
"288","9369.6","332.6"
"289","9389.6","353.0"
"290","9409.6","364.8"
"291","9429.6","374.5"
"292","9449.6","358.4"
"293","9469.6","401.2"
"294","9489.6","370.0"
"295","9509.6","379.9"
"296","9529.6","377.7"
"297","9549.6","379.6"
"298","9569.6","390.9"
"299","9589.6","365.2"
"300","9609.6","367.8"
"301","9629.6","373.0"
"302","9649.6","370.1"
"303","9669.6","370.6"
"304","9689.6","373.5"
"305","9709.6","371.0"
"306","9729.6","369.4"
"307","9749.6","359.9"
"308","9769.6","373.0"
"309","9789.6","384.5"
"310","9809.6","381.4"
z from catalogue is 0.08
